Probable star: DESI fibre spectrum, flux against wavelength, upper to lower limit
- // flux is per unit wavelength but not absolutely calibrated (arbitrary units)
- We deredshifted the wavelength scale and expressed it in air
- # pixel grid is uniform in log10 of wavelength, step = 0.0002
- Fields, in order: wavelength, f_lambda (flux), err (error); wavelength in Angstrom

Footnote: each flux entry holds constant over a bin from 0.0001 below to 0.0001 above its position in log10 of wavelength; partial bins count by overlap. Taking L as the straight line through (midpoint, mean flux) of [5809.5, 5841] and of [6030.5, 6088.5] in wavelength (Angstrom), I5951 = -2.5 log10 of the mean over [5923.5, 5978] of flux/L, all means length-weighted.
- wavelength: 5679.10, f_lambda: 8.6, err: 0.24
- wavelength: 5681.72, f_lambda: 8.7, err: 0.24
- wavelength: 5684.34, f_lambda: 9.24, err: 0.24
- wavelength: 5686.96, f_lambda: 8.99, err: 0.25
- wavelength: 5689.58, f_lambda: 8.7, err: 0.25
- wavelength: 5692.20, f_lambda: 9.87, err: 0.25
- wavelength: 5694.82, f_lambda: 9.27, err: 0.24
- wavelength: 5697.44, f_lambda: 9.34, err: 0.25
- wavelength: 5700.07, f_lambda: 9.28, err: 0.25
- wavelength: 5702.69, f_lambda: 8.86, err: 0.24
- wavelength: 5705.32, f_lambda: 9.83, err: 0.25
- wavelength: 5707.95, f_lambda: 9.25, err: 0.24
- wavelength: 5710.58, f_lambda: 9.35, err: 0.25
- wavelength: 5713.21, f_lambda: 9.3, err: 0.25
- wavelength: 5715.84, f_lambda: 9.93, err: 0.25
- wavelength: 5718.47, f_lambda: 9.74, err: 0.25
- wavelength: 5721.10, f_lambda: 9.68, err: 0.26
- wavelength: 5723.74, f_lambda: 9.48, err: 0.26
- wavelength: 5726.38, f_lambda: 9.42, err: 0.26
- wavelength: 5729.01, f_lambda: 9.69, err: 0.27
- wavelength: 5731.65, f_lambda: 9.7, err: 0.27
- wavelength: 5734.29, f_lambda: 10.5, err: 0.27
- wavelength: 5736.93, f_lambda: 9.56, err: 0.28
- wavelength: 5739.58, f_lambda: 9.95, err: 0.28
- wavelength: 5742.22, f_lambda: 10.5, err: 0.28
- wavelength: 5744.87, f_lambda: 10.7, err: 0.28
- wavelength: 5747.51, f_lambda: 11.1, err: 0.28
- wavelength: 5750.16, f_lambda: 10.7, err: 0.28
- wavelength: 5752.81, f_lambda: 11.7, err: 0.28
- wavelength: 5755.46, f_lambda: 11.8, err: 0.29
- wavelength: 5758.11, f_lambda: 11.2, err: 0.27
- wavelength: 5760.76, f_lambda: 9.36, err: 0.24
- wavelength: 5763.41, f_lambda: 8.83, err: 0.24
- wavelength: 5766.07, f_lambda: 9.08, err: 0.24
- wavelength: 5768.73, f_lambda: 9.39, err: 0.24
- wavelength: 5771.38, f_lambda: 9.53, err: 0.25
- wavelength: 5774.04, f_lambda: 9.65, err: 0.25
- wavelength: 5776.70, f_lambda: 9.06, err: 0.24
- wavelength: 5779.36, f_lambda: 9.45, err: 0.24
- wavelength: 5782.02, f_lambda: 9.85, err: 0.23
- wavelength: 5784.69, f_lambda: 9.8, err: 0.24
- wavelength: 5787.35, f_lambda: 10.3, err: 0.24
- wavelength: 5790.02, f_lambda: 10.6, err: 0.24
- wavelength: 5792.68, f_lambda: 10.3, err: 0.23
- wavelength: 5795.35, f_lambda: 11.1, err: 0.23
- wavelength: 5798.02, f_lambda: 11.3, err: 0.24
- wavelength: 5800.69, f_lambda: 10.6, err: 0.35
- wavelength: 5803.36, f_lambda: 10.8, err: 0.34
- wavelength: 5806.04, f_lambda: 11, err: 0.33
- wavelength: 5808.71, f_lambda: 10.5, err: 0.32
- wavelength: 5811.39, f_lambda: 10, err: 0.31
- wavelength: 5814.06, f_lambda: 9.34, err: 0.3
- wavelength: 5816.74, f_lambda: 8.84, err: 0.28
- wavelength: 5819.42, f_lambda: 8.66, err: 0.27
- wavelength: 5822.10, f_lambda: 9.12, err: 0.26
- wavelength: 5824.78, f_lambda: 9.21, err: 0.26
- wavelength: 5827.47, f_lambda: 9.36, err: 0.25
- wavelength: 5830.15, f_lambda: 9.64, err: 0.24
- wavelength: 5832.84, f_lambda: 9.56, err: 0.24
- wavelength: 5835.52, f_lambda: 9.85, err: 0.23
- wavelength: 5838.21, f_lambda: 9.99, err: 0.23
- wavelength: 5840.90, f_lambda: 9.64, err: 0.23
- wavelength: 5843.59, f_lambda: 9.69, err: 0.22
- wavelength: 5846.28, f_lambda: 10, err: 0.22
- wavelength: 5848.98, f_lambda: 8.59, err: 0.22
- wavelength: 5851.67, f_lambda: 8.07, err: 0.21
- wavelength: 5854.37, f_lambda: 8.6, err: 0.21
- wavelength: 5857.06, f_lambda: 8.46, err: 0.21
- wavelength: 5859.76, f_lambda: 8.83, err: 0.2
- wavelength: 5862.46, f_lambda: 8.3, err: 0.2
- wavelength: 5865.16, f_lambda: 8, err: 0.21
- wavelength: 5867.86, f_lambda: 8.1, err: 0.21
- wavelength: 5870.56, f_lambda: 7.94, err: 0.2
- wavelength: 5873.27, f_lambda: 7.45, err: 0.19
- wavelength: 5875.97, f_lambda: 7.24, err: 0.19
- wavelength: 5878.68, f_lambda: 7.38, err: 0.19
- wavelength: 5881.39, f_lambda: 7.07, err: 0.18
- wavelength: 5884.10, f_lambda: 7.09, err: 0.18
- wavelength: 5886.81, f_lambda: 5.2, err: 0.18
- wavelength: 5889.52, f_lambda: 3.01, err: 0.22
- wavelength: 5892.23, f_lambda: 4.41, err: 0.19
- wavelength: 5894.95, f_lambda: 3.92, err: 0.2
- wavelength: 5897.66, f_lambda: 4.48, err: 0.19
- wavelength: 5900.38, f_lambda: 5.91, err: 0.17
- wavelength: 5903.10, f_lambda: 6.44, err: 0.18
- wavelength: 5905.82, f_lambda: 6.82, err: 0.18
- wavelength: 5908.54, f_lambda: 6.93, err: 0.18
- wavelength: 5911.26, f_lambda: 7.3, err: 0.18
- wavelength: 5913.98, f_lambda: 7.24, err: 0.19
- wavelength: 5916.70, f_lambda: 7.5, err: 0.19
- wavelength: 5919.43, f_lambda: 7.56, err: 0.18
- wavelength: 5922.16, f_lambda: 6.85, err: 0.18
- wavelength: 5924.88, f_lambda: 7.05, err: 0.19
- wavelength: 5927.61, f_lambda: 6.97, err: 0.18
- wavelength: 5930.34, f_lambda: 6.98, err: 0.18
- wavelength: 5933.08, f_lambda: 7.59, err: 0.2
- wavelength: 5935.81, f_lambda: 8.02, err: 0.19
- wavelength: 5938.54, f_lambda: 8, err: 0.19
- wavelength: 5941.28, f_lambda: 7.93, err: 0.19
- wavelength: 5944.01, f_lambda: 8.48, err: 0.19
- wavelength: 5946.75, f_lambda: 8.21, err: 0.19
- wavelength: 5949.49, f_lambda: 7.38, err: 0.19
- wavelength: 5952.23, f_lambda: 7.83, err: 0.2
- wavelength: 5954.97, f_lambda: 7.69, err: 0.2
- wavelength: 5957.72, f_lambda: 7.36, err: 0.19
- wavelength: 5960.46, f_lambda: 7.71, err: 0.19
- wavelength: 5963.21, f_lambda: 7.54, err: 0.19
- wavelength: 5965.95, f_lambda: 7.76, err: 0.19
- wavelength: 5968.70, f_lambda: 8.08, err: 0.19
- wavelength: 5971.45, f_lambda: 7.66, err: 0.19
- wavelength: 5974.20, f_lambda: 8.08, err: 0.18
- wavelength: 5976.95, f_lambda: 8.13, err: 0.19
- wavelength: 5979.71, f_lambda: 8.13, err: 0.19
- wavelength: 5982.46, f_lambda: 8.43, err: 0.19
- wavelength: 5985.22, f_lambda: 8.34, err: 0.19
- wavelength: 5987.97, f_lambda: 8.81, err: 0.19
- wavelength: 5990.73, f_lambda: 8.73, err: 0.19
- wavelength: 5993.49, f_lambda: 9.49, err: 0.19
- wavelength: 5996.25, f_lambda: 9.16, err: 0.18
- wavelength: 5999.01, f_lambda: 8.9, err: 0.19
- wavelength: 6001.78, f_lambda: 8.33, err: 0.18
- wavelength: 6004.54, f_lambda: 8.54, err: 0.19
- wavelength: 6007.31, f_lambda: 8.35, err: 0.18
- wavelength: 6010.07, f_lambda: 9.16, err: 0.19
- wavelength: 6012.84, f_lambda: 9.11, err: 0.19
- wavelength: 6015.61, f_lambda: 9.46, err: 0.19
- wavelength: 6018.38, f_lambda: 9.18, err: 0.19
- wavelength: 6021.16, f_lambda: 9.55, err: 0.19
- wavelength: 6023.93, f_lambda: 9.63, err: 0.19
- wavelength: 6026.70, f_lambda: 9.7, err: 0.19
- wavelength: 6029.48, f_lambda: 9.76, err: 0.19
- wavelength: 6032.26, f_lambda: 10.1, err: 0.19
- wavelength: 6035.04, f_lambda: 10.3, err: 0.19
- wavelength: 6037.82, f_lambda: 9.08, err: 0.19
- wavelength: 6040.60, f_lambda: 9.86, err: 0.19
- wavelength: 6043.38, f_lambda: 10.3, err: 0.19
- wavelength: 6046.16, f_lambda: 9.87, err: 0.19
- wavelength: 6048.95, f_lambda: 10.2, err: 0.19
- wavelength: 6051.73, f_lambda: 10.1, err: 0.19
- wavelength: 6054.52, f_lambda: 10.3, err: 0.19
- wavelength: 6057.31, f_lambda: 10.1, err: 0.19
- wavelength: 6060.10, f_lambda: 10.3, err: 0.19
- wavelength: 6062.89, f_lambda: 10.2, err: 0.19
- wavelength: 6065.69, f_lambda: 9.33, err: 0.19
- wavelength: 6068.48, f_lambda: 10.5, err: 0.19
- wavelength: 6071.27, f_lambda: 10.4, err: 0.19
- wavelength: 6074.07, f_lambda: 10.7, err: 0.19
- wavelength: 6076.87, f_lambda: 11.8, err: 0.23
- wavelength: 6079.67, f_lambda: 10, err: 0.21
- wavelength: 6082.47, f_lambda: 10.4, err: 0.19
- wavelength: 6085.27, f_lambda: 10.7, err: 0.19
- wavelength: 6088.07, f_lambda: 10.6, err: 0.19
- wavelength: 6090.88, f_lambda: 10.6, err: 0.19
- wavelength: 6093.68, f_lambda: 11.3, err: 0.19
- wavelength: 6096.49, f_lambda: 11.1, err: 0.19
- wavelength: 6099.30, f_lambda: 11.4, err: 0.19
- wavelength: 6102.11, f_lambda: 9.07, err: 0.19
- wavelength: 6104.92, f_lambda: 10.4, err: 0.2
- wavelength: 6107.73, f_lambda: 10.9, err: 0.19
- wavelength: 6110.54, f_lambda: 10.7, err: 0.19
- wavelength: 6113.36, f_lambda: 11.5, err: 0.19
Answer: 0.27 mag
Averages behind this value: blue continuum 9.44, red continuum 10.2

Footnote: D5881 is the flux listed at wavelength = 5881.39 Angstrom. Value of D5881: 7.07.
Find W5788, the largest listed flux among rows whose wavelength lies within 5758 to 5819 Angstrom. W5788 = 11.3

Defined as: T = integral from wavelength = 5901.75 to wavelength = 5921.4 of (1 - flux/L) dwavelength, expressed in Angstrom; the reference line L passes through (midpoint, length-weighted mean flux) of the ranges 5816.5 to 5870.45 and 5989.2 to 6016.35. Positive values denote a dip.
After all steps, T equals 4.1 Angstrom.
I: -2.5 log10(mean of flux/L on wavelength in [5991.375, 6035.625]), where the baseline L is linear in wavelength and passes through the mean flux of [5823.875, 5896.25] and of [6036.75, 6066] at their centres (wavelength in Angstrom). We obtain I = 0.04 mag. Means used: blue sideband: 7.94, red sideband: 10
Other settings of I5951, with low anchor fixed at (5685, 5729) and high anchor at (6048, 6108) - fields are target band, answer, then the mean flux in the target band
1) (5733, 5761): -0.13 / 10.7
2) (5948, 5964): 0.31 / 7.59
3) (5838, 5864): 0.10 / 8.97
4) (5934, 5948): 0.23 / 8.11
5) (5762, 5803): -0.04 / 9.94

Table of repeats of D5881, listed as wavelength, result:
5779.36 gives 9.45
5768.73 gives 9.39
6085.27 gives 10.7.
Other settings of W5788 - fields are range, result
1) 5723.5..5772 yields 11.8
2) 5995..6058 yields 10.3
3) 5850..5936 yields 8.83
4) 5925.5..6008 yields 9.49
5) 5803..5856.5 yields 11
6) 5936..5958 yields 8.48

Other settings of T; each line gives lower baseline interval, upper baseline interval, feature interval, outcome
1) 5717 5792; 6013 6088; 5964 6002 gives 6.2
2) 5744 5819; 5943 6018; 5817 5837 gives 0.9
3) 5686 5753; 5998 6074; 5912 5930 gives 4.7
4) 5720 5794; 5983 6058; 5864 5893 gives 9.2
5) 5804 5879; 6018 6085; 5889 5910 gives 9.0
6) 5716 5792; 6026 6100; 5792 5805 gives -1.0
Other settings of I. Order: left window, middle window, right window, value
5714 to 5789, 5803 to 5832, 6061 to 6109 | 0.05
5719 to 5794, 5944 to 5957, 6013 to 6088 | 0.27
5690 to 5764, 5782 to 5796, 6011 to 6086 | -0.04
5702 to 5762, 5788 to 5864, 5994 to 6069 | 0.03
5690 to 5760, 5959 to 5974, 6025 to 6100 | 0.30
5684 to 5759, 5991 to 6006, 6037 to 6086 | 0.15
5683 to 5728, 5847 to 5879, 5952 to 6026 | 0.10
